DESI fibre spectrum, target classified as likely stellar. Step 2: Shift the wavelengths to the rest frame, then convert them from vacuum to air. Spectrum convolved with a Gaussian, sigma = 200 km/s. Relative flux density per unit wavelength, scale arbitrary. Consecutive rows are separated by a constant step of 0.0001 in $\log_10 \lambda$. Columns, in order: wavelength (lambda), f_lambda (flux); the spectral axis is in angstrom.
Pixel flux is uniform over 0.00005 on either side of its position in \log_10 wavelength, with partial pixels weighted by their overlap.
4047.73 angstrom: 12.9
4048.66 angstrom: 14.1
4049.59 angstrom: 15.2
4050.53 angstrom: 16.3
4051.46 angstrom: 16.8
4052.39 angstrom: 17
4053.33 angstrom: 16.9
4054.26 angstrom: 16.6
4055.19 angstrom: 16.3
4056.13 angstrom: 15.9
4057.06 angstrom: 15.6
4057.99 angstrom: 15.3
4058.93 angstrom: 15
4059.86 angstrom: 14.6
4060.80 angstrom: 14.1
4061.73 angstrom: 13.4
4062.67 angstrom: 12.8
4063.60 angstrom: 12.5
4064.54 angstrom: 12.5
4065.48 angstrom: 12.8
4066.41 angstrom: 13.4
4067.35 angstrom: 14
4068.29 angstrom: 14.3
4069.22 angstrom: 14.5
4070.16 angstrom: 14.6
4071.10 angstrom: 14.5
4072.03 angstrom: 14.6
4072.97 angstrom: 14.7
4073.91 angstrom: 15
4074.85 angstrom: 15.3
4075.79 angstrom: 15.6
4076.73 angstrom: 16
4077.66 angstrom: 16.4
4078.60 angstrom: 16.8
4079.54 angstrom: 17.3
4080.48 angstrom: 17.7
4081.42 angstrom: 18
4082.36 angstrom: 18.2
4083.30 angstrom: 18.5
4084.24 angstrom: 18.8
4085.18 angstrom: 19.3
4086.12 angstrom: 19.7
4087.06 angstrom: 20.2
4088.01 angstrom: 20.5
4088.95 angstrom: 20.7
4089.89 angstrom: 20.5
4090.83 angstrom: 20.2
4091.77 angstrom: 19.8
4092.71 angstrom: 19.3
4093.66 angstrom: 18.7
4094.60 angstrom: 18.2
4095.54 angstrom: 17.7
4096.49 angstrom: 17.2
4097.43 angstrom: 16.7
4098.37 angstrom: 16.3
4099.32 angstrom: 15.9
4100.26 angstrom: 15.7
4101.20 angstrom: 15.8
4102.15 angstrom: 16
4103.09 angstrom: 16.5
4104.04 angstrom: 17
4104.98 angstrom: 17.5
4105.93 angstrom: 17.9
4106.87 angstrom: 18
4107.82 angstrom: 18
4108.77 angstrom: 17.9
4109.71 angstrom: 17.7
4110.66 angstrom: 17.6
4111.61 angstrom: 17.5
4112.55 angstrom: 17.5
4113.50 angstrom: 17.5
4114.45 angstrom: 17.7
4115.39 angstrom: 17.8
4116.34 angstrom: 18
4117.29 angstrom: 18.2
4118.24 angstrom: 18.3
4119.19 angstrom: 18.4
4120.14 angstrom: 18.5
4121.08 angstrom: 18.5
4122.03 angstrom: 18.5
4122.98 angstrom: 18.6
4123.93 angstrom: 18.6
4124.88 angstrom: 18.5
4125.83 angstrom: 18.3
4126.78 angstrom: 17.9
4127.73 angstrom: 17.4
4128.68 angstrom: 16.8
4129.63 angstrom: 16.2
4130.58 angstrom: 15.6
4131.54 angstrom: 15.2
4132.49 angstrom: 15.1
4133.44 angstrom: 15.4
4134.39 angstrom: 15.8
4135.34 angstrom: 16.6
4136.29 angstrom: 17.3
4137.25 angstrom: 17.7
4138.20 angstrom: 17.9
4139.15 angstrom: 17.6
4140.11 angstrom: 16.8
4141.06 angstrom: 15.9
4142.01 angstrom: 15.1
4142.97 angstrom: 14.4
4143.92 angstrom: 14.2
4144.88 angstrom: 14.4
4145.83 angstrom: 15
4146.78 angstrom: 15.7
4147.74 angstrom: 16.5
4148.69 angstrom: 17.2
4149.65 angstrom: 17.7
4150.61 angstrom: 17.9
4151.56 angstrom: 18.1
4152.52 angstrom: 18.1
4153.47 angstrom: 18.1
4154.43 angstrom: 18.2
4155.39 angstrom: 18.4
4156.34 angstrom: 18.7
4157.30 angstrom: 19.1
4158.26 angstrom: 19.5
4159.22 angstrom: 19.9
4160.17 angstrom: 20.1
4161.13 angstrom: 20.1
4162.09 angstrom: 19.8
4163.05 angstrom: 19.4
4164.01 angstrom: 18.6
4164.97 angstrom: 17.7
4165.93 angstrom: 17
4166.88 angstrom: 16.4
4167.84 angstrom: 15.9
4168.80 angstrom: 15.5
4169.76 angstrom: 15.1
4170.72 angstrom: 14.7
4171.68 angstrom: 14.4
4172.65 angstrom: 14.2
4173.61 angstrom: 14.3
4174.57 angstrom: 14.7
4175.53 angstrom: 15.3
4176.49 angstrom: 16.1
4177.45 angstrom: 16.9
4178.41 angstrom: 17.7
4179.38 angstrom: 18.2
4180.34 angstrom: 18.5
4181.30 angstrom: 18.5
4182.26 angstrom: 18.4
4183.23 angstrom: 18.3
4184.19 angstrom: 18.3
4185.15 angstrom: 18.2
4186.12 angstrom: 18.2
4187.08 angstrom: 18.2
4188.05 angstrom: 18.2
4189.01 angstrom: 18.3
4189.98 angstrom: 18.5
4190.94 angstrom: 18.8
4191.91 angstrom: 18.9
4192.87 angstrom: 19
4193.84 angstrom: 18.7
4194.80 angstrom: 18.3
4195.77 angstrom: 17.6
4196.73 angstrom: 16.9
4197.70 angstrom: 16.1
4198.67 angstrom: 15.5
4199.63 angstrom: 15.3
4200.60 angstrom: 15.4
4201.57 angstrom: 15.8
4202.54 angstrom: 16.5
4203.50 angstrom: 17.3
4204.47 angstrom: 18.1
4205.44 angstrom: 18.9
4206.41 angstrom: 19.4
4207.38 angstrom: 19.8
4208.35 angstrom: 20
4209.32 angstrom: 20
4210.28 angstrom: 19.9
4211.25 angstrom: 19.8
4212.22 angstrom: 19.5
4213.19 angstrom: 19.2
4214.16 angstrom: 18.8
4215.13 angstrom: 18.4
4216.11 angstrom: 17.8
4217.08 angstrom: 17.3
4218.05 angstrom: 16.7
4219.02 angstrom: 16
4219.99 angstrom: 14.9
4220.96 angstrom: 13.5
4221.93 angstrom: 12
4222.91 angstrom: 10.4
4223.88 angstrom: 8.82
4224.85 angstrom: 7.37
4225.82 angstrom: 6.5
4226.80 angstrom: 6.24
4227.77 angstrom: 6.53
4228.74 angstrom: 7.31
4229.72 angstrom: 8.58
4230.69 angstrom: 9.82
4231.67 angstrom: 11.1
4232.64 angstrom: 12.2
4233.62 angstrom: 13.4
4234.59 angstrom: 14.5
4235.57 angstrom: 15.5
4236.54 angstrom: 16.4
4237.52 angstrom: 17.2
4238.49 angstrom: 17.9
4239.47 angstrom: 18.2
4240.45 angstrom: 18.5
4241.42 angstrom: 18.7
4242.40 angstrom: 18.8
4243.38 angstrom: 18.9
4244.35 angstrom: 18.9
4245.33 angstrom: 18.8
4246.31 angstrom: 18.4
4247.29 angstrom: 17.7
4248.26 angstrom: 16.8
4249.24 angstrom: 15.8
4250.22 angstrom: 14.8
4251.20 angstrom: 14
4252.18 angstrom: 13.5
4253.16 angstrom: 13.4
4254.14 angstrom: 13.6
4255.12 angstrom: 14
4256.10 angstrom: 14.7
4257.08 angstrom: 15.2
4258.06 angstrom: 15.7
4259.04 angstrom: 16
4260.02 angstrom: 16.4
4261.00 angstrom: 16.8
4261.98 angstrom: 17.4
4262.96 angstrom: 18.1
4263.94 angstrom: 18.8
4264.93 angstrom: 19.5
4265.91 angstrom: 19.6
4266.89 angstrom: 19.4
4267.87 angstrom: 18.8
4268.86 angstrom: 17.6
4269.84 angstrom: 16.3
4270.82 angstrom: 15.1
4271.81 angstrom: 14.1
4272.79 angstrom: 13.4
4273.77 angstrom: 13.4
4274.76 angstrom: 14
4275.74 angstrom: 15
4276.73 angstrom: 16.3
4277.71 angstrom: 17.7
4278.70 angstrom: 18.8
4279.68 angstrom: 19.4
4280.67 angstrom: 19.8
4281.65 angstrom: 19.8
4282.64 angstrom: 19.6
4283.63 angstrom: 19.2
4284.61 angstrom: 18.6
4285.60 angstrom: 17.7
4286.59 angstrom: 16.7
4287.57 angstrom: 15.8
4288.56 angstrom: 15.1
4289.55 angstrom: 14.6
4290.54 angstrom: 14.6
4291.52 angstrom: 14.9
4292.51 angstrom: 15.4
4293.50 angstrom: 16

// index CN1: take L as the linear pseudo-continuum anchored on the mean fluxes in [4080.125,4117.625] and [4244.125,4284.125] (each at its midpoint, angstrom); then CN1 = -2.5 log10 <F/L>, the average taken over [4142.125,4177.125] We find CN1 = 0.04 mag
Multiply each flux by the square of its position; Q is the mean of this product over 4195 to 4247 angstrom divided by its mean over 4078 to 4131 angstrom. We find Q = 0.9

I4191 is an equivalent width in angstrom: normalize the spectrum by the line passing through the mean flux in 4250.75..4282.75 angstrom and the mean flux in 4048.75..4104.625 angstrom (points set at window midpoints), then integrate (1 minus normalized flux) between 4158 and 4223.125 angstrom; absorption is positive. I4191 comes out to -3.8 angstrom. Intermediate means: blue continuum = 16.4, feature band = 17.4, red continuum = 16.5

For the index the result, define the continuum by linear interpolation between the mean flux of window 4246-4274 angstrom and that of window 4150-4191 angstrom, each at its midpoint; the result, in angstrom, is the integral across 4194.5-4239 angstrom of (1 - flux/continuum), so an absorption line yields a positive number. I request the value 4.8 angstrom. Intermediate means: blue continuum 17.6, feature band 15.1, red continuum 16.2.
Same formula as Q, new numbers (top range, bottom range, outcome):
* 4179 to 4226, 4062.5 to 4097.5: 1.08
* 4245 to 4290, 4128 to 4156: 1.07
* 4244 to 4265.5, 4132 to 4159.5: 1.01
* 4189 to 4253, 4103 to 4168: 0.94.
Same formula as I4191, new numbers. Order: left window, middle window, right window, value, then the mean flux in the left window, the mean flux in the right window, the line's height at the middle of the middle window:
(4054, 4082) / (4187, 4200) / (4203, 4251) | -2.0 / 15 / 15.5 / 15.4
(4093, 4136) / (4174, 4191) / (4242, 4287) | -0.6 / 17.3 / 16.9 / 17.1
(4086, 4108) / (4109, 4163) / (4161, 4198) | 0.8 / 18.1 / 17.4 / 17.7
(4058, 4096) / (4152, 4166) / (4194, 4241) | -2.8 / 16.5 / 15.3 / 15.8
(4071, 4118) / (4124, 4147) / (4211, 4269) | 0.8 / 17.6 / 15.3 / 16.9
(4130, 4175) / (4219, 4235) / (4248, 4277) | 5.8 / 16.8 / 15.9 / 16.2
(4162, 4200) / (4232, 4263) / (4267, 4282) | 1.2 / 17.2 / 16.7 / 16.8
